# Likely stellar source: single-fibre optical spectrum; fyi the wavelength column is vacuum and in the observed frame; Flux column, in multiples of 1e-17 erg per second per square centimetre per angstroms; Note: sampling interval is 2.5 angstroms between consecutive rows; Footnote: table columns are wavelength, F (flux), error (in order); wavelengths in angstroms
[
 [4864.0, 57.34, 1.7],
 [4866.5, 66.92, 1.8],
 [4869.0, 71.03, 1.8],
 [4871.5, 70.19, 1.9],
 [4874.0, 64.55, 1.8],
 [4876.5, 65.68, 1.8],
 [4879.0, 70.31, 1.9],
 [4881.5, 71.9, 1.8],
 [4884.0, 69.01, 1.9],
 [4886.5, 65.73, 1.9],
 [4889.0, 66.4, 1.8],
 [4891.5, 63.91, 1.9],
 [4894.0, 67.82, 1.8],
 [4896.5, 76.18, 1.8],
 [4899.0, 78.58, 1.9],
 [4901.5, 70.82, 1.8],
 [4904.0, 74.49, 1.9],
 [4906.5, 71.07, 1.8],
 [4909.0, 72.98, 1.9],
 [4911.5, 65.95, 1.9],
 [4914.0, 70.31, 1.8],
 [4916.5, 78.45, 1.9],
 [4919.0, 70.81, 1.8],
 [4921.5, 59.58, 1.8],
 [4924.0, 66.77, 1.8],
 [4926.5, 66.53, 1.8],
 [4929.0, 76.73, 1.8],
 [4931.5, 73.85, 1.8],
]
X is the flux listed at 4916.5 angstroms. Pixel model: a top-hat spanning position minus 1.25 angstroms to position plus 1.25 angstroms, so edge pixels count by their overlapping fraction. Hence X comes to 78.45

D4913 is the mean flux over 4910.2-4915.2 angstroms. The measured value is 68.2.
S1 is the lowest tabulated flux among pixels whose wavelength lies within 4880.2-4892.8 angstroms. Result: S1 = 63.91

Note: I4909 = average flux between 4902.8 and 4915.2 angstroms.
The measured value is 70.9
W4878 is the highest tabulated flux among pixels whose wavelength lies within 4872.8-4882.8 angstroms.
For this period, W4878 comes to 71.9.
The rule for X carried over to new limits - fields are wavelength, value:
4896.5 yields 76.18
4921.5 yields 59.58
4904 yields 74.49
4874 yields 64.55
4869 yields 71.03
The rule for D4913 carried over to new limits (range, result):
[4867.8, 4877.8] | 67.9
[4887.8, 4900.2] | 70.6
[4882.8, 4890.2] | 67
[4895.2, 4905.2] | 75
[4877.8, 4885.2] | 70.4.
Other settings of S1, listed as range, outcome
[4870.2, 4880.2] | 64.55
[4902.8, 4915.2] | 65.95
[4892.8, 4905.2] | 67.82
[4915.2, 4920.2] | 70.81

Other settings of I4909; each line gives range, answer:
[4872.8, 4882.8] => 68.1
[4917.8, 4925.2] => 65.7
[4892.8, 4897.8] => 72.1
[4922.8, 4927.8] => 66.7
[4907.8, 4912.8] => 69.4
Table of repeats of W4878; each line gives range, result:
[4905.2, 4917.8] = 78.45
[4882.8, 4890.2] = 69.01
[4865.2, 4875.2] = 71.03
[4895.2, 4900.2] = 78.58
